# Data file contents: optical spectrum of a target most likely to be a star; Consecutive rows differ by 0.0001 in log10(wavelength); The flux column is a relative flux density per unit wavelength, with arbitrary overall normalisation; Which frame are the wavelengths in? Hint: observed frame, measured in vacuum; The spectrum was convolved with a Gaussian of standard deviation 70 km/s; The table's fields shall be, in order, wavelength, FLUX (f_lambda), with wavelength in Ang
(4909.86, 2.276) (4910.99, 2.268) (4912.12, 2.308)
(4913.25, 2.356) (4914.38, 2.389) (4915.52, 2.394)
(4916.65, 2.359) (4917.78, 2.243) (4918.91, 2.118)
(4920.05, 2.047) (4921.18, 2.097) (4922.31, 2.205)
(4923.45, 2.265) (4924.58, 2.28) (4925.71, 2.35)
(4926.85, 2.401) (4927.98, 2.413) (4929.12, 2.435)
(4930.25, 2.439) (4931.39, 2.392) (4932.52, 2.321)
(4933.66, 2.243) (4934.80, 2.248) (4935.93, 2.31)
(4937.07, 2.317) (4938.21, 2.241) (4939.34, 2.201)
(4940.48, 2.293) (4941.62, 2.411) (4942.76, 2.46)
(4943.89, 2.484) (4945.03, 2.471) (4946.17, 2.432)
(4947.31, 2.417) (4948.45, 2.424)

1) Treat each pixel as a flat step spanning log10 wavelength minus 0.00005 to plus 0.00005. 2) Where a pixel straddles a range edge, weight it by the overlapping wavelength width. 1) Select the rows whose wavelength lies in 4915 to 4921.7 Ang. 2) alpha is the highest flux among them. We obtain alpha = 2.394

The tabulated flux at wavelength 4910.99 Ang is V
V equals 2.268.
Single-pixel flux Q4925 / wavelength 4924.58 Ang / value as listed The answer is 2.28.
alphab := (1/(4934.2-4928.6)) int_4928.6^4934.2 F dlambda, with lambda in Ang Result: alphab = 2.37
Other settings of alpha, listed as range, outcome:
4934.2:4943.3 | 2.46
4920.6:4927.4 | 2.401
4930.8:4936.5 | 2.392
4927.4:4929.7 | 2.435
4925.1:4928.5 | 2.413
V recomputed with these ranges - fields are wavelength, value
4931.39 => 2.392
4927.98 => 2.413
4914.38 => 2.389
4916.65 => 2.359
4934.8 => 2.248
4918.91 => 2.118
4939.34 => 2.201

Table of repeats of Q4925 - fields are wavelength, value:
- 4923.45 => 2.265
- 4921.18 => 2.097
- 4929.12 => 2.435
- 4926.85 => 2.401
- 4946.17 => 2.432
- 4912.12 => 2.308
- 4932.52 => 2.321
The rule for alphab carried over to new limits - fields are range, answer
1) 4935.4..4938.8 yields 2.29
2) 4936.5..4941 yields 2.26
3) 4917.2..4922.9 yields 2.14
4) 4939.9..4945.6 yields 2.42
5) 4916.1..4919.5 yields 2.24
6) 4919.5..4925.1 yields 2.18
